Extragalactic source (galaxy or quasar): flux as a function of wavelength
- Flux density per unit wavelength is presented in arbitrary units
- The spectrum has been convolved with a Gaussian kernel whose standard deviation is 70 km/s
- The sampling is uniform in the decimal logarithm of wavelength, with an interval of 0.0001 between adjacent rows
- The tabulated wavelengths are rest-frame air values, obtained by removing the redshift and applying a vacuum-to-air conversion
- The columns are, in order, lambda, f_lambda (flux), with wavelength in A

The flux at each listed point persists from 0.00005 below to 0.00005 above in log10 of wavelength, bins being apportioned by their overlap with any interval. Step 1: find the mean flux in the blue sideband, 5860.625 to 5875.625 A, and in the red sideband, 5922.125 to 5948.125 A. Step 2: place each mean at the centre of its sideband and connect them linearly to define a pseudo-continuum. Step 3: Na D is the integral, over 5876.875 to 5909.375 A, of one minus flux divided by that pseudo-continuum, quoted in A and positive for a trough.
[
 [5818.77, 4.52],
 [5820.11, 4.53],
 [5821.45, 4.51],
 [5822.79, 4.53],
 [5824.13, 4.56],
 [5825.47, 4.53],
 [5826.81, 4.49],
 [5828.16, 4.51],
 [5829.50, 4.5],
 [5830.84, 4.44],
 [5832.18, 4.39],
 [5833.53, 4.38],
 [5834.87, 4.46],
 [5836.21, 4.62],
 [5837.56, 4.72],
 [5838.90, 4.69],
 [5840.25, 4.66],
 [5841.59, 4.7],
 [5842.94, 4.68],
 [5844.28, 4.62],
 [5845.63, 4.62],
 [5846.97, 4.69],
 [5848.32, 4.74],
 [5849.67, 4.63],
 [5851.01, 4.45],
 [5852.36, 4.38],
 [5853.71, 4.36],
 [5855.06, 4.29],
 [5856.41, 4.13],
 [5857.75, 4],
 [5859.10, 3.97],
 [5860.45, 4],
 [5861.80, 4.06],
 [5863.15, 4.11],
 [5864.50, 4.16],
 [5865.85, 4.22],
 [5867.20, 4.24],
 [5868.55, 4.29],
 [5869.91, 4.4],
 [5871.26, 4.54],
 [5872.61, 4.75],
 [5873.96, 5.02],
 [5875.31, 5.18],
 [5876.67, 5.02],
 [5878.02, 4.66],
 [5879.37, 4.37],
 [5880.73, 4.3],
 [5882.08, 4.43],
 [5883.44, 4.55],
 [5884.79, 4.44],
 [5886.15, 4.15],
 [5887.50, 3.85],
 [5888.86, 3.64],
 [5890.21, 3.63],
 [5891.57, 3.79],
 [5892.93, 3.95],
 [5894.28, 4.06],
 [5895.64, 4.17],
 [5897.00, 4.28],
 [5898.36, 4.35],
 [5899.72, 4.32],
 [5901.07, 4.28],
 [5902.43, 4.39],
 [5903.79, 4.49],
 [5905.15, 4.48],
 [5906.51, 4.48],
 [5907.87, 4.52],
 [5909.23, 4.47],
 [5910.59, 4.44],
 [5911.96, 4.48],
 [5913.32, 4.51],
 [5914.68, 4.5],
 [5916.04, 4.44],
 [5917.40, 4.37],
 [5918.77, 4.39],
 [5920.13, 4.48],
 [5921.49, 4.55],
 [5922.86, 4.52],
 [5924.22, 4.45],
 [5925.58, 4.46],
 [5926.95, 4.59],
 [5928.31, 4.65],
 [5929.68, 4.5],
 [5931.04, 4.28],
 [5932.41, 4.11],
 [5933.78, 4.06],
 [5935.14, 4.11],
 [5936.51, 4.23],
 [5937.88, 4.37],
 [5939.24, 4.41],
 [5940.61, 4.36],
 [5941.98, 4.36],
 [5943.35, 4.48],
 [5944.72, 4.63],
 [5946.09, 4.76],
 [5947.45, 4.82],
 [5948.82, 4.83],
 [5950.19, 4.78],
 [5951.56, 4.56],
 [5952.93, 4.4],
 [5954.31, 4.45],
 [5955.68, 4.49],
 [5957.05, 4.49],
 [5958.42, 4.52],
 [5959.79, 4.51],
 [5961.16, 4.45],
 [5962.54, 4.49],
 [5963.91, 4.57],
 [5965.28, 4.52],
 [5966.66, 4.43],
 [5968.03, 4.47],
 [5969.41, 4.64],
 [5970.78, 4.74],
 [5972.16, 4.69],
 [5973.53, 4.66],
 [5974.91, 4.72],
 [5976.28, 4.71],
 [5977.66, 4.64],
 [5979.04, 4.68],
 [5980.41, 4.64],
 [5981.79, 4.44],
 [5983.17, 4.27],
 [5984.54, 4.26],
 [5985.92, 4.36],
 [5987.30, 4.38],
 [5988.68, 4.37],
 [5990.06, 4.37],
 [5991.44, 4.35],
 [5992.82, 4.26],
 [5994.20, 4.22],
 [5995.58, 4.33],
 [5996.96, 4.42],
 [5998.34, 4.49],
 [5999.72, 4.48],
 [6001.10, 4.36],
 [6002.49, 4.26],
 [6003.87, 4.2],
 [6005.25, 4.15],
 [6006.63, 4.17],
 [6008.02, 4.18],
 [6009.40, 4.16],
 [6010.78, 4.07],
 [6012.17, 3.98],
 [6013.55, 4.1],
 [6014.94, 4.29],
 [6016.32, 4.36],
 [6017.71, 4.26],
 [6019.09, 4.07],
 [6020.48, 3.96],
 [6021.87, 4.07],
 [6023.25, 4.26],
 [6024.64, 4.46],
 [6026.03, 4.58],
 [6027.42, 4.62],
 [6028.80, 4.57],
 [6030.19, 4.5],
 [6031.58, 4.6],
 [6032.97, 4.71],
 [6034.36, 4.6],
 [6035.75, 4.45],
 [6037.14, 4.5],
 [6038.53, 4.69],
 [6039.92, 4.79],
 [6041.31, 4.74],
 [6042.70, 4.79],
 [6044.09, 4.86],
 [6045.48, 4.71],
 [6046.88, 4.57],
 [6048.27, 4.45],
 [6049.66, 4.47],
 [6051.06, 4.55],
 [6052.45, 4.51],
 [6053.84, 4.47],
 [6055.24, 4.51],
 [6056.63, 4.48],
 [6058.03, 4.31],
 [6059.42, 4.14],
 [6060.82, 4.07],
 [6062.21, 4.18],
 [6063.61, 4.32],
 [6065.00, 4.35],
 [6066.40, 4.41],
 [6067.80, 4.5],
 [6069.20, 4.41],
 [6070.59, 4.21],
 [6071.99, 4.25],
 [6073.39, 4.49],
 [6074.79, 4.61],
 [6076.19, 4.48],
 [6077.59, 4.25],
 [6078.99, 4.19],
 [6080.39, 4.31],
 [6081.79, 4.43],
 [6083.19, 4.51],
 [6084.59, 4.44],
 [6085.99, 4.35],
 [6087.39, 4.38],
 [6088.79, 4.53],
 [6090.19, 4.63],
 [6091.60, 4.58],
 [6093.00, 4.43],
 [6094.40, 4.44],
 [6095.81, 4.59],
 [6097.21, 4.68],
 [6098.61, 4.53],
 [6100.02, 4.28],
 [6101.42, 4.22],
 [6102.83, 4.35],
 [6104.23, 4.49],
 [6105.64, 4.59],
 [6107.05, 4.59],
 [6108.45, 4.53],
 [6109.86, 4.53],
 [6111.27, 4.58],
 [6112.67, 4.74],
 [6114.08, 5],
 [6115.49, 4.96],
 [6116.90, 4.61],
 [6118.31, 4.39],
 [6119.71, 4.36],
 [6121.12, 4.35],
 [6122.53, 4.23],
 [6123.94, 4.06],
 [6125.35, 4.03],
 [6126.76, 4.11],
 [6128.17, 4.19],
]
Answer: 1.2 A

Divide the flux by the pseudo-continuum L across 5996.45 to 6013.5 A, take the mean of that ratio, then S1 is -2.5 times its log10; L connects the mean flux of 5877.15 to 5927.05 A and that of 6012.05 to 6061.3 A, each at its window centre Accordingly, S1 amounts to 0.05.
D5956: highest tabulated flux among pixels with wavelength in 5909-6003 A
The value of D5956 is 4.83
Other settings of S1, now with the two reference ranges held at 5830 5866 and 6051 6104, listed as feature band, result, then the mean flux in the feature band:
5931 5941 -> 0.045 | 4.23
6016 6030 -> 0.020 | 4.33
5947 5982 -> -0.043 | 4.59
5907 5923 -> -0.014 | 4.47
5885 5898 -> 0.114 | 3.97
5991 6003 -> 0.014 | 4.35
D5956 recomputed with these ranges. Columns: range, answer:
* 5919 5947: 4.76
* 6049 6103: 4.68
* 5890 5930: 4.65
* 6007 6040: 4.79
